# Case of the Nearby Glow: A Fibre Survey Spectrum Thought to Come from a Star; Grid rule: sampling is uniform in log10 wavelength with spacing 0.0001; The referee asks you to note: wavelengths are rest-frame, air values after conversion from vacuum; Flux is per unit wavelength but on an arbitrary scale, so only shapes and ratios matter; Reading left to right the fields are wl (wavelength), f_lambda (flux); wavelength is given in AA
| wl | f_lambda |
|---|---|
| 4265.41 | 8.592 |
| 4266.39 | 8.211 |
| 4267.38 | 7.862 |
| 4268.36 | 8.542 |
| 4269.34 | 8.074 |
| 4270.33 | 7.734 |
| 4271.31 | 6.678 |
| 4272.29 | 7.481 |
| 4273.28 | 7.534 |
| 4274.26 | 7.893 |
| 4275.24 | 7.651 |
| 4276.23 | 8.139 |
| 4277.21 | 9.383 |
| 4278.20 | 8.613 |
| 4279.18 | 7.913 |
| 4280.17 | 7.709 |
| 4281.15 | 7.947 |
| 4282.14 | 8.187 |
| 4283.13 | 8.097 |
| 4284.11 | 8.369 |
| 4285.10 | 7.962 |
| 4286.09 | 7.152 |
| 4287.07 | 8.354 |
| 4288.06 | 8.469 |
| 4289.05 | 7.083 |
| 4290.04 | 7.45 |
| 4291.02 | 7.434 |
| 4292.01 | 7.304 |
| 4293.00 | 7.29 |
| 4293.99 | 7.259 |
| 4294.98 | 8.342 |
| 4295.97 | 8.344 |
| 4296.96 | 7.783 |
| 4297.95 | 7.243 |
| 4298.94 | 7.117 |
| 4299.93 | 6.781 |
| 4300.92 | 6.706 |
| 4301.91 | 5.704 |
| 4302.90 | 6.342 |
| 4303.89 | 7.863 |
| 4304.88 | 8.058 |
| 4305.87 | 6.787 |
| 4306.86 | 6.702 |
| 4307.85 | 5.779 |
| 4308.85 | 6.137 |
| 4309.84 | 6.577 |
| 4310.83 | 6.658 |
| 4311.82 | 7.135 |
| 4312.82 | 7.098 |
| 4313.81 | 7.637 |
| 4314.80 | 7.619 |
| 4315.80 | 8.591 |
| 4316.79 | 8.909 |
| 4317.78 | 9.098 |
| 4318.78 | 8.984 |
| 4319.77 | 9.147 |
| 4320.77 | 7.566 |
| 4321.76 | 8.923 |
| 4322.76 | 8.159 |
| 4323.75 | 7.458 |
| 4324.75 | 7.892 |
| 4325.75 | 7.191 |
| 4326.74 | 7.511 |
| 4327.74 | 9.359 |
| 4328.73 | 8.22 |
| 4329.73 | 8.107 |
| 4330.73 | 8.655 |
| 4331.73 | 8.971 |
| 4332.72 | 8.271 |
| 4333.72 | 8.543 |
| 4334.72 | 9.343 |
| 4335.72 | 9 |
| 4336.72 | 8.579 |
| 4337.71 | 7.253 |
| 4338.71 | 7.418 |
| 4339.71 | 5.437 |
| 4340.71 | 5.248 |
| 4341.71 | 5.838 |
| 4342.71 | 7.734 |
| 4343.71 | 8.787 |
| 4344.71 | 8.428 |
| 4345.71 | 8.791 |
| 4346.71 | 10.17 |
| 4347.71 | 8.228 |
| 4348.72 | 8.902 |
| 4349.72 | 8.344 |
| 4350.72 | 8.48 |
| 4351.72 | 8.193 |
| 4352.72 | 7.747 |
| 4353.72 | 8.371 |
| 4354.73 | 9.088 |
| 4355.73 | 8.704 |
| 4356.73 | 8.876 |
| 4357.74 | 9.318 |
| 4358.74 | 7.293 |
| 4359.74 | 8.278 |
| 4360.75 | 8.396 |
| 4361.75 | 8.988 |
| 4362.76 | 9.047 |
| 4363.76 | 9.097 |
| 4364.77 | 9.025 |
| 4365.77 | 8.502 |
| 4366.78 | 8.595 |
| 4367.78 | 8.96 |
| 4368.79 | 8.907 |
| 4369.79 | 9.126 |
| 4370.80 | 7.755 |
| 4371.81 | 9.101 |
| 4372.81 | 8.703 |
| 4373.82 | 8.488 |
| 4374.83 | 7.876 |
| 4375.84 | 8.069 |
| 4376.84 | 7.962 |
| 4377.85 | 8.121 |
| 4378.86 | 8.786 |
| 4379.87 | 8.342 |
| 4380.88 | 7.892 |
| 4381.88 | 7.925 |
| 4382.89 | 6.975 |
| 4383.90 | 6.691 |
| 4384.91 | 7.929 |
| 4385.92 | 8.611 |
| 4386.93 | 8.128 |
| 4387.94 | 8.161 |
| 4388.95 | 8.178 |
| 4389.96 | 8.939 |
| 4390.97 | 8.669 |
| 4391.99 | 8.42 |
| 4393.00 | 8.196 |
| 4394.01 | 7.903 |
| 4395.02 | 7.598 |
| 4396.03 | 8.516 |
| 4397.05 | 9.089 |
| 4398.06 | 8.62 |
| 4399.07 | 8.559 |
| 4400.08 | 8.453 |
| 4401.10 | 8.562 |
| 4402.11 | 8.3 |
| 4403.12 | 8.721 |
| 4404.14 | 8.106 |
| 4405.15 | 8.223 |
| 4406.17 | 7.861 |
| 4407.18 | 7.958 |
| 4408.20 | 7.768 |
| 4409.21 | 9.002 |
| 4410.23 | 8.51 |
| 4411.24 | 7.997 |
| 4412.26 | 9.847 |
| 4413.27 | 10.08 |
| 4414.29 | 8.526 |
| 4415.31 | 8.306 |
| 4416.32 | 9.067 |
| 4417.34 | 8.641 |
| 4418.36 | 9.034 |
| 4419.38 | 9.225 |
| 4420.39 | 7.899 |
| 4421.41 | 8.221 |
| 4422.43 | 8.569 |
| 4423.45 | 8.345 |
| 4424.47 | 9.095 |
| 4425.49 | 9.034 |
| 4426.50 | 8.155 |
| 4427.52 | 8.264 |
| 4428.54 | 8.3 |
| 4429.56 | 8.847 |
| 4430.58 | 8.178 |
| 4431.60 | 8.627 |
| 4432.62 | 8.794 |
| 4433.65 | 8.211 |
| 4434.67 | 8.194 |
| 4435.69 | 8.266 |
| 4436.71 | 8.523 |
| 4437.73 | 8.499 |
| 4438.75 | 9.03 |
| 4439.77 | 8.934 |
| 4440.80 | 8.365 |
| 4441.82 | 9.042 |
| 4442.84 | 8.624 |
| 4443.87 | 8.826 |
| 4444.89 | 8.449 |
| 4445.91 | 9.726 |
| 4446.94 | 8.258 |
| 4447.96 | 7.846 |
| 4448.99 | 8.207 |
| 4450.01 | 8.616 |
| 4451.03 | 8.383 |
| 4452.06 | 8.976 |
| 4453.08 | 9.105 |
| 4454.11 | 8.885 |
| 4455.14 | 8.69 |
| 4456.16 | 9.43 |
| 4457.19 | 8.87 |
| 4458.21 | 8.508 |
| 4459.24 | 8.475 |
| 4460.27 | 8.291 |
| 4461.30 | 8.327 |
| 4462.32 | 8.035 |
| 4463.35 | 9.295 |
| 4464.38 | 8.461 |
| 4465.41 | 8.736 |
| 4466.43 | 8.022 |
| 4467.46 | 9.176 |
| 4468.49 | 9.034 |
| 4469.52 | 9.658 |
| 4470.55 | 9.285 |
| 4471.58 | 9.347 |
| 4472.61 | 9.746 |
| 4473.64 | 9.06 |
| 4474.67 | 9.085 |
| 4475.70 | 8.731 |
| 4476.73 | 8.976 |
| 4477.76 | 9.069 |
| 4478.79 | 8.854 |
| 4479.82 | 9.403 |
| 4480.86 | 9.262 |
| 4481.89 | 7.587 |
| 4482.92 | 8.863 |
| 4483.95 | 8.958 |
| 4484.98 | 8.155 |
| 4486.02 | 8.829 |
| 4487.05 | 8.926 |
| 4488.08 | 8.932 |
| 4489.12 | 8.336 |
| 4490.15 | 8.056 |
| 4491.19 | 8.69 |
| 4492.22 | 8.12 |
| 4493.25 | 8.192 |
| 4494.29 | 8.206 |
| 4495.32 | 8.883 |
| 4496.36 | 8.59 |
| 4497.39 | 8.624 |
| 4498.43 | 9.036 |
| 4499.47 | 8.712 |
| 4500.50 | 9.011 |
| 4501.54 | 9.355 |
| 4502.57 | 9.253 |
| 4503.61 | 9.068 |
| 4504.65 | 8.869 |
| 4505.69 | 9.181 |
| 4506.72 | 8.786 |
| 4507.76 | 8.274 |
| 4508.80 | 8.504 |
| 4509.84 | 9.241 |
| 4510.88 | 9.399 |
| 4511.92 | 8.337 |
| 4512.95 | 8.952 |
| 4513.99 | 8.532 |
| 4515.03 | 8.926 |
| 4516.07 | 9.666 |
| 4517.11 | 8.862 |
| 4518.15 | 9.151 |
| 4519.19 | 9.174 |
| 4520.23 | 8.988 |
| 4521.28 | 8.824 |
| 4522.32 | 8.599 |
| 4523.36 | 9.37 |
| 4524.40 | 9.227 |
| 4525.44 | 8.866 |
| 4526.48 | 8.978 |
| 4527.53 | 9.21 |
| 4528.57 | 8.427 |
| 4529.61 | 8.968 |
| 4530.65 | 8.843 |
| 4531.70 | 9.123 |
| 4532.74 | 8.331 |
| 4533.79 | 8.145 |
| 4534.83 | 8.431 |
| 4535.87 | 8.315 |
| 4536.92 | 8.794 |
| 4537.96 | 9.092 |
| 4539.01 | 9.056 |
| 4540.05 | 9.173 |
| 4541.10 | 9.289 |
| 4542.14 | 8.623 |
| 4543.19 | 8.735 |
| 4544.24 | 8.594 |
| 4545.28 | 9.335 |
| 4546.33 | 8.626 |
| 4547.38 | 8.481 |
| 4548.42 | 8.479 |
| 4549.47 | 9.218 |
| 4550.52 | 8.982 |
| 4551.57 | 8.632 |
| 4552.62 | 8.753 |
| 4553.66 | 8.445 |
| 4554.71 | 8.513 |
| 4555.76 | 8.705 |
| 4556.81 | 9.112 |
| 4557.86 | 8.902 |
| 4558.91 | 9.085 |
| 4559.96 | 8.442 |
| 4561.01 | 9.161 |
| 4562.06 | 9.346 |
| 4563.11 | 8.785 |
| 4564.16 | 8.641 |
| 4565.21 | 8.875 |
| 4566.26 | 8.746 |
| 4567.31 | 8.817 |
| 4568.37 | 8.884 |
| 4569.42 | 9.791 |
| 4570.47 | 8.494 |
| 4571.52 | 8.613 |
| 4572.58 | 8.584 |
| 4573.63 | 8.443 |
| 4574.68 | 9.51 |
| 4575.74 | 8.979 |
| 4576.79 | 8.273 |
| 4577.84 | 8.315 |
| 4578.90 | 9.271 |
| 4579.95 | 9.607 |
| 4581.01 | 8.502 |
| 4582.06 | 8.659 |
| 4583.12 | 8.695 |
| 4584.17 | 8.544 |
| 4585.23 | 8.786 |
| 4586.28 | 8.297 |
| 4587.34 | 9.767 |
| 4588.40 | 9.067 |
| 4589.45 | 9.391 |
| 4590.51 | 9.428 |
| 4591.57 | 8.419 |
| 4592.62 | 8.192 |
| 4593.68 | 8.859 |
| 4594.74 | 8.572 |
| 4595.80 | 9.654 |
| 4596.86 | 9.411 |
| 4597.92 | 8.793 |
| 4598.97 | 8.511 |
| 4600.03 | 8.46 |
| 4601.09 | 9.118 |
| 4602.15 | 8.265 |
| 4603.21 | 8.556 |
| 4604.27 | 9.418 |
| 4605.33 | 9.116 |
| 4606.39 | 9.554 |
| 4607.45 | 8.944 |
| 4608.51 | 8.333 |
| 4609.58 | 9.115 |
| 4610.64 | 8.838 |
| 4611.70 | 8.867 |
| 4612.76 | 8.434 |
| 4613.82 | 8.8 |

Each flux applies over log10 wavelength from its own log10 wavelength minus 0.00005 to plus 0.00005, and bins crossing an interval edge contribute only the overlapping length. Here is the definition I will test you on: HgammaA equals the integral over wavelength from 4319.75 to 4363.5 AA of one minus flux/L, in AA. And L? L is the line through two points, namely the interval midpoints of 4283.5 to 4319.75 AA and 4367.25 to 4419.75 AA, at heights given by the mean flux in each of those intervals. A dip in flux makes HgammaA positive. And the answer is -1.9 AA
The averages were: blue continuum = 7.47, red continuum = 8.41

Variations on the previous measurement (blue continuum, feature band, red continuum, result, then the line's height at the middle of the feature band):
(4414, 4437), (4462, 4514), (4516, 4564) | -0.67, 8.71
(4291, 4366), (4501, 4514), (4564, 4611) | -0.52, 8.58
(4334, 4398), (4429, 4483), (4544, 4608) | -1.38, 8.53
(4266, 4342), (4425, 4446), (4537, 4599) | -0.76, 8.29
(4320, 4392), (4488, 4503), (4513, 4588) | 0.05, 8.69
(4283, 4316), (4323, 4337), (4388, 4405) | -1.28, 7.66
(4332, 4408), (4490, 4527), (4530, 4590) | -0.74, 8.68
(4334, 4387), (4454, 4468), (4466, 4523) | 0.10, 8.71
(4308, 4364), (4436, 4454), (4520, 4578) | -0.41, 8.48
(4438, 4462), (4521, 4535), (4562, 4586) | -0.08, 8.77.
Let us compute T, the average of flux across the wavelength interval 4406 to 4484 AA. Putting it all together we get 8.71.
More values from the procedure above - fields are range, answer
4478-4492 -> 8.68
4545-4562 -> 8.81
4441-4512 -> 8.78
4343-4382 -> 8.56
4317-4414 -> 8.34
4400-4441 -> 8.55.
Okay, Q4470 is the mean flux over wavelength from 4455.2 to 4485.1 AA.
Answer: 8.86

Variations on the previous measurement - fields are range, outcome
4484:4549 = 8.8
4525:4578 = 8.81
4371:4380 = 8.36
